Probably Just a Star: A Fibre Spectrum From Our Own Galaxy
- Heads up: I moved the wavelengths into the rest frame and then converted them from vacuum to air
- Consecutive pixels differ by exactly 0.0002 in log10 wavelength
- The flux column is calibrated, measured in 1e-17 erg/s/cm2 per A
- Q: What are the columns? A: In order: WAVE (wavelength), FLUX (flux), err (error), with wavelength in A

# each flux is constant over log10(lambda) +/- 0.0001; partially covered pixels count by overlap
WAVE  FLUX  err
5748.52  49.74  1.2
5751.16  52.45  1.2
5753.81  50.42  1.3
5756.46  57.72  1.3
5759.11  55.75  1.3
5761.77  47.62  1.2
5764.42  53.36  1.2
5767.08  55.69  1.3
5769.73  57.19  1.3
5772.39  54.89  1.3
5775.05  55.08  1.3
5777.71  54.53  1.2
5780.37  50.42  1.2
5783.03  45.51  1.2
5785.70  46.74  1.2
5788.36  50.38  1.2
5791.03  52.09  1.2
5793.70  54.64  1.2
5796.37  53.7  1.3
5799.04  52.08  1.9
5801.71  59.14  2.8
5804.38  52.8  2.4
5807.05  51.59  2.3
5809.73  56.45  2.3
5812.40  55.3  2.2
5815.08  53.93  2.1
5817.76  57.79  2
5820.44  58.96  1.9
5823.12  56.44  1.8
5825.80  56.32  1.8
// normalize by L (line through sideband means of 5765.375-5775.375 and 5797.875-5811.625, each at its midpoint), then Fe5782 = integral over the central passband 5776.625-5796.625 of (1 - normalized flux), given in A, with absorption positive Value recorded 1.6 A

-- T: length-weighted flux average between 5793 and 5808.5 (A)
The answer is 54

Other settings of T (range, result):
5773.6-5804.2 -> 52.2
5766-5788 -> 52.4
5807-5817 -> 54.9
